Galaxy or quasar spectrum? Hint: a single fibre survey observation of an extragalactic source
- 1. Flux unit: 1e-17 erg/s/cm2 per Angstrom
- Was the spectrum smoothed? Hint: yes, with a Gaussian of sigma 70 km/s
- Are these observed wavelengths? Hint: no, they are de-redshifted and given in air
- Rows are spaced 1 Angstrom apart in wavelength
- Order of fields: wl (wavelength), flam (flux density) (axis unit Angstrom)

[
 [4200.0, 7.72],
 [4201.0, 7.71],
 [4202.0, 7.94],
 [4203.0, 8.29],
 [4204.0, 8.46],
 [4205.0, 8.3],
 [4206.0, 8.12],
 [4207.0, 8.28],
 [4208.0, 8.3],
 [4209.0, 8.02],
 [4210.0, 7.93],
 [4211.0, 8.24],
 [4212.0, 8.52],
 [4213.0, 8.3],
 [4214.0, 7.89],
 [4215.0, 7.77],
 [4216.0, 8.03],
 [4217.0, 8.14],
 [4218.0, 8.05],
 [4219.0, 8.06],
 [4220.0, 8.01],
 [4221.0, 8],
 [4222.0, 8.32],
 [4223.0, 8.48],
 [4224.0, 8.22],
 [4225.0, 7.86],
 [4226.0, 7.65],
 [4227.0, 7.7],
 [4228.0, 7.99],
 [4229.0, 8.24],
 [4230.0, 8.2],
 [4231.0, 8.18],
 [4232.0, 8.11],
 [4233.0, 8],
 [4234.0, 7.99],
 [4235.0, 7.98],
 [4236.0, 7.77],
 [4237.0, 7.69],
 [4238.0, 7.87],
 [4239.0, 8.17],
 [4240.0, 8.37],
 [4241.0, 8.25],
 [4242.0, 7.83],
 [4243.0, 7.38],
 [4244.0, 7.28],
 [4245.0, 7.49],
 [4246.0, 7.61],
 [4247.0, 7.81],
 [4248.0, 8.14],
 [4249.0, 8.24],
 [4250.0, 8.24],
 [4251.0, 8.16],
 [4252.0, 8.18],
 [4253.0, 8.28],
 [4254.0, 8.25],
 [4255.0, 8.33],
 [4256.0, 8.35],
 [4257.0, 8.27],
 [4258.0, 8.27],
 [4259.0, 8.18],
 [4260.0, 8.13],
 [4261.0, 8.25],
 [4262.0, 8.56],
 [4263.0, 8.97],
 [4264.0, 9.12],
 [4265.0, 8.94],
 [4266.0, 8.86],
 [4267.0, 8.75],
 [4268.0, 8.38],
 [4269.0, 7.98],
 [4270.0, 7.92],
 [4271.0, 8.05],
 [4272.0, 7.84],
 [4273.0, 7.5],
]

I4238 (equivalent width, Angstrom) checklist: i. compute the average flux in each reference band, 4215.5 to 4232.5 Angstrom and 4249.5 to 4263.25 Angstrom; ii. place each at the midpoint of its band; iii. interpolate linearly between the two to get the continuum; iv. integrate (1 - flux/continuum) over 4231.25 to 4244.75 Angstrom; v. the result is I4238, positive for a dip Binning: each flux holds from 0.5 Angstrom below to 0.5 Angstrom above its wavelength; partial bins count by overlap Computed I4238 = 0.5 Angstrom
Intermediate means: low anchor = 8.07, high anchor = 8.3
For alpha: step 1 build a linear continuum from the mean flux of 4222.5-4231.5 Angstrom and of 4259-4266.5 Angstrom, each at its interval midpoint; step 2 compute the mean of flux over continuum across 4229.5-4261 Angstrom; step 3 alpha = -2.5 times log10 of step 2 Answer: 0.04 mag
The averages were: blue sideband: 8.06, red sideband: 8.66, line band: 8.04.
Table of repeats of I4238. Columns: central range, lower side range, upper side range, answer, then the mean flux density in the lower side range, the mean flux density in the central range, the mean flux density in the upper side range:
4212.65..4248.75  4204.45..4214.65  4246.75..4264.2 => 1.2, 8.19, 7.97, 8.31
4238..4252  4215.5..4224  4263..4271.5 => 0.7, 8.14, 7.93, 8.53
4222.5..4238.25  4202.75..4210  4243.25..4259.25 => 0.3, 8.23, 8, 8.05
